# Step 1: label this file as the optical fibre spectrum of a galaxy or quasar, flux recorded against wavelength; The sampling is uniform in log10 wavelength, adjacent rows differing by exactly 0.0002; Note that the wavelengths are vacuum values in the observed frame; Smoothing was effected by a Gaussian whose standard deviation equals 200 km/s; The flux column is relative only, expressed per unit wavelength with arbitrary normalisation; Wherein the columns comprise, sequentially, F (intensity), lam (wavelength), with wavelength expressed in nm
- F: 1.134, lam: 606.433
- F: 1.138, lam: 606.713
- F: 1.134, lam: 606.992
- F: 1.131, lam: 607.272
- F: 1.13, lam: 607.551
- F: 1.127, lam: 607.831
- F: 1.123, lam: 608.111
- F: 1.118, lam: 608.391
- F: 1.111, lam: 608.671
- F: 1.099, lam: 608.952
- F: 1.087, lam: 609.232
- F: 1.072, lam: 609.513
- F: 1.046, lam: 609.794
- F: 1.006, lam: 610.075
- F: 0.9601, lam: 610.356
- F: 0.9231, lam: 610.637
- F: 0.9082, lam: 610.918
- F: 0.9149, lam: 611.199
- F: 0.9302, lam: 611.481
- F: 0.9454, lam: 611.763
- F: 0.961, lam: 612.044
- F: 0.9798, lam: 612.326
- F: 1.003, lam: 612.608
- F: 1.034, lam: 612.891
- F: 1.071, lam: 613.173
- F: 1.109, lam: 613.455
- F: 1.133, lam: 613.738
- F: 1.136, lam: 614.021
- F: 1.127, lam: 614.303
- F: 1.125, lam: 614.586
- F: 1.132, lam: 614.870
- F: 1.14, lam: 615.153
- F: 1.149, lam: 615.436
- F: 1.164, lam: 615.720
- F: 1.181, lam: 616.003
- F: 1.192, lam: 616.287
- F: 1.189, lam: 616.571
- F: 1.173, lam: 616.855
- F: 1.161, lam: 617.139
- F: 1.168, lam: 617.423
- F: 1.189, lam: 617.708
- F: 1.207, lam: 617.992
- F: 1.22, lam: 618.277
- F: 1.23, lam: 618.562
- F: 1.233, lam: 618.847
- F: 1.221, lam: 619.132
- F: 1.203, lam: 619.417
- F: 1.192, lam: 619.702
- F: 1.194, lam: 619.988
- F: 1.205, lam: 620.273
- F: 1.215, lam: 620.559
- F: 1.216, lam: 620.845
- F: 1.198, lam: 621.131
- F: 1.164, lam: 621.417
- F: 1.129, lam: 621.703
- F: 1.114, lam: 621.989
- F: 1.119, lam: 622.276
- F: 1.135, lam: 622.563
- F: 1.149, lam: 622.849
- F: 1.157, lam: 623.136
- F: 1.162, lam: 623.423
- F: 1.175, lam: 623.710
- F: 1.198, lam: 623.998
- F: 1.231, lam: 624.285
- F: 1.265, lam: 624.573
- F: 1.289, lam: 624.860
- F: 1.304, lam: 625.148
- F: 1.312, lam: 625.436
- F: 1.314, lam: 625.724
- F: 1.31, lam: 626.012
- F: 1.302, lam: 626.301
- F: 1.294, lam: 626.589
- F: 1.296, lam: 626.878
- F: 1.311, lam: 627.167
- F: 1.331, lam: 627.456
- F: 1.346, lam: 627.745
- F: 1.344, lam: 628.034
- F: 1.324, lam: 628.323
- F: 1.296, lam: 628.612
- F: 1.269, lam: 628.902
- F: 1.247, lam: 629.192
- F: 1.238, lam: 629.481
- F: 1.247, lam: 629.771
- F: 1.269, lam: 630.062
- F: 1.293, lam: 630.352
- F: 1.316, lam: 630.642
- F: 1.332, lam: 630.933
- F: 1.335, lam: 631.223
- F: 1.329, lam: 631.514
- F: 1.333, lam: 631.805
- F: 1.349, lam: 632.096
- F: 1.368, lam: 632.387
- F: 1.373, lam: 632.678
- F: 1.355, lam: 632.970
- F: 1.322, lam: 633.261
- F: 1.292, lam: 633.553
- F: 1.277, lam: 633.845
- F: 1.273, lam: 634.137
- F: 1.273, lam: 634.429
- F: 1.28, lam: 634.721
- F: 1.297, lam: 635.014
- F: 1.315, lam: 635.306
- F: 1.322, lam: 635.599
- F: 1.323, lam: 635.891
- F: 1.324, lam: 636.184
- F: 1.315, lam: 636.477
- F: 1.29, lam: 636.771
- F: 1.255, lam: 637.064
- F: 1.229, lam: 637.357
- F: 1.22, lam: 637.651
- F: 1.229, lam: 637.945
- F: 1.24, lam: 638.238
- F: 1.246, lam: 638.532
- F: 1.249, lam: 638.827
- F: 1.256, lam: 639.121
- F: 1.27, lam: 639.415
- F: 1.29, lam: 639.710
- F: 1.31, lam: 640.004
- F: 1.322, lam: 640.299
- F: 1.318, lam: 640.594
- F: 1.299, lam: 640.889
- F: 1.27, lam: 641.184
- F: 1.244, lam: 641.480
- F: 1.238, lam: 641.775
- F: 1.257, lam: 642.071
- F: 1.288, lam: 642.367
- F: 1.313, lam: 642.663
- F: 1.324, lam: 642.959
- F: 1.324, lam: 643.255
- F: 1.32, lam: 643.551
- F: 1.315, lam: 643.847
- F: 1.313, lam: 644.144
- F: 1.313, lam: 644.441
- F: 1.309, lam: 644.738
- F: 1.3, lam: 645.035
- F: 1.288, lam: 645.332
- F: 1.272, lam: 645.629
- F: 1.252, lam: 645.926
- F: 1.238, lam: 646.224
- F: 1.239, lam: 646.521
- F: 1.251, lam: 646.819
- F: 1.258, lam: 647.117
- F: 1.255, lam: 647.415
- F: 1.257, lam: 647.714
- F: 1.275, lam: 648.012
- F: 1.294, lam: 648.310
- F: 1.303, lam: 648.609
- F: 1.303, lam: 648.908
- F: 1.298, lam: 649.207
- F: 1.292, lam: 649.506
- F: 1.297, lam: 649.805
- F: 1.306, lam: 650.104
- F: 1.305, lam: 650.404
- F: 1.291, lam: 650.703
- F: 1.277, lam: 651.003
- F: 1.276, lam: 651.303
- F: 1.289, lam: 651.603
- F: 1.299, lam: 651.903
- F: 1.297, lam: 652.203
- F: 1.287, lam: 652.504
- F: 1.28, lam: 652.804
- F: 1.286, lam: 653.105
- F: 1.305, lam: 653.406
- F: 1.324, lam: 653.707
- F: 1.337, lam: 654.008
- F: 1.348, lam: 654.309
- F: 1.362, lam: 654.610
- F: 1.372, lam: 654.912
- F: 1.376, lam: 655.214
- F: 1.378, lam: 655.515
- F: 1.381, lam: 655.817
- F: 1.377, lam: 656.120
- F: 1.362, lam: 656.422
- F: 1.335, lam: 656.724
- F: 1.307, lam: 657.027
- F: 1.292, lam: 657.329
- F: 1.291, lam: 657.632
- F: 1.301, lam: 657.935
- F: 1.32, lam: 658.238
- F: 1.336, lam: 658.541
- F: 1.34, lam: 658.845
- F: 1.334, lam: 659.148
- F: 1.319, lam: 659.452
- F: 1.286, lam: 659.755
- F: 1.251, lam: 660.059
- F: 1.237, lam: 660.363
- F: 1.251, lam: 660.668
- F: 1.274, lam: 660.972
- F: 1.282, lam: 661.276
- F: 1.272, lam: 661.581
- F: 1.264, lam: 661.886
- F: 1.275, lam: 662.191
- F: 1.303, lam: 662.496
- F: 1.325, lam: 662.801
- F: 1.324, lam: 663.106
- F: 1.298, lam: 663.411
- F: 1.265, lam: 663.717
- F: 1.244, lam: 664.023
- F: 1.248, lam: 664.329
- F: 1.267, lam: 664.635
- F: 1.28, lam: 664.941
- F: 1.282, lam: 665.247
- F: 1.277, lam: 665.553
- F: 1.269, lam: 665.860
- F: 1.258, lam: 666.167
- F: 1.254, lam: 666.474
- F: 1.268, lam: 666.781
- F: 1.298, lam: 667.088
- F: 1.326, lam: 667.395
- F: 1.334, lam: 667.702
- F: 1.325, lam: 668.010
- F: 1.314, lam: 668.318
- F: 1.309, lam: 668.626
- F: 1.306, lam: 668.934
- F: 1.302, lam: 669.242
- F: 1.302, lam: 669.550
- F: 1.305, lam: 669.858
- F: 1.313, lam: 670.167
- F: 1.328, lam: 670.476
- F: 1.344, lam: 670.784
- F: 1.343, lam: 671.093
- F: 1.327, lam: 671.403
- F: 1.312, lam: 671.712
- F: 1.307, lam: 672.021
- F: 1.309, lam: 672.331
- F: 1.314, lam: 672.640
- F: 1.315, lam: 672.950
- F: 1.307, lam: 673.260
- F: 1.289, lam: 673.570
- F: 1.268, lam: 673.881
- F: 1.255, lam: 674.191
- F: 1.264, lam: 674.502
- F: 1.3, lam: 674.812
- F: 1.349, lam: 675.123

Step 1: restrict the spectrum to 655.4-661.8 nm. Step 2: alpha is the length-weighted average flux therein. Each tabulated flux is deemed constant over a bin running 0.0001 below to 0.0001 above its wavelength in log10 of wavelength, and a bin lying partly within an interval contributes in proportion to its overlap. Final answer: 1.31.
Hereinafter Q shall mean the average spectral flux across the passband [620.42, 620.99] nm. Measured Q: 1.22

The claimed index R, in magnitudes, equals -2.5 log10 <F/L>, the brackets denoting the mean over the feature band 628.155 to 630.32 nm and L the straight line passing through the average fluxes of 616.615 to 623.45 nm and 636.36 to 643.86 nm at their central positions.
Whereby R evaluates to -0.04 mag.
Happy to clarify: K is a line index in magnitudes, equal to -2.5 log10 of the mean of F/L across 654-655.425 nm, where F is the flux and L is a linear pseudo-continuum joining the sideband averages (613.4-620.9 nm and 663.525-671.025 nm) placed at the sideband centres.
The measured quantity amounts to -0.08 mag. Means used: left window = 1.18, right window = 1.29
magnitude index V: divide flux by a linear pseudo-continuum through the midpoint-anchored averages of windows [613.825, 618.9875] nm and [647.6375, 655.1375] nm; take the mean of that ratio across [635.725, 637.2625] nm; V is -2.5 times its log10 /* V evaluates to -0.04 mag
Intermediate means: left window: 1.17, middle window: 1.3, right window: 1.3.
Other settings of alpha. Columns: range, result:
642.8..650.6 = 1.29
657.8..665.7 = 1.29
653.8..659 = 1.34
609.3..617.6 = 1.07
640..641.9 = 1.28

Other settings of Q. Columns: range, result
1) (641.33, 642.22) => 1.25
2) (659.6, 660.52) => 1.26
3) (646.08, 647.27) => 1.25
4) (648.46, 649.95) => 1.3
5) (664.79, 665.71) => 1.28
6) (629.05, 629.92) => 1.24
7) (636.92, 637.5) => 1.24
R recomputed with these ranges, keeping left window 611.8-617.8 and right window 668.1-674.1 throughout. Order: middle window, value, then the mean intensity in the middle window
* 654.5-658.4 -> -0.07 mag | 1.34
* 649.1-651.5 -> -0.05 mag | 1.29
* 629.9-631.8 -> -0.12 mag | 1.31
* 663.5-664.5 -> 0.03 mag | 1.25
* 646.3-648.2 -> -0.02 mag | 1.26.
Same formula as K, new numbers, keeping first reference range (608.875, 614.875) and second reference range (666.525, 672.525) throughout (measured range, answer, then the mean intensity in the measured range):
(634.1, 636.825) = -0.14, 1.3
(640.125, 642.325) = -0.09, 1.28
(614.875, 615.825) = -0.10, 1.15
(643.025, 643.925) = -0.12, 1.32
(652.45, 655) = -0.07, 1.32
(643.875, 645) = -0.10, 1.31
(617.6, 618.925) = -0.15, 1.22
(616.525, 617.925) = -0.12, 1.18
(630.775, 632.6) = -0.19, 1.34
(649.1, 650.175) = -0.07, 1.3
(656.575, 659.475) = -0.05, 1.32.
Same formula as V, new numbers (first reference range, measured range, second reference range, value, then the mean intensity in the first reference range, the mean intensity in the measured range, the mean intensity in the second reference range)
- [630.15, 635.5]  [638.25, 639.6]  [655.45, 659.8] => 0.06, 1.32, 1.25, 1.33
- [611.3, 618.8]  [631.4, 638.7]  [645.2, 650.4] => -0.07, 1.12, 1.3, 1.28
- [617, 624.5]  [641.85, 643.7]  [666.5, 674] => -0.05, 1.18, 1.3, 1.31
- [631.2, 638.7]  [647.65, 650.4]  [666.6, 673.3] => 0.01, 1.3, 1.29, 1.31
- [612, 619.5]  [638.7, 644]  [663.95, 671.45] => -0.06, 1.14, 1.29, 1.3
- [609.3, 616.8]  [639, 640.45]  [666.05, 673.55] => -0.10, 1.06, 1.29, 1.31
